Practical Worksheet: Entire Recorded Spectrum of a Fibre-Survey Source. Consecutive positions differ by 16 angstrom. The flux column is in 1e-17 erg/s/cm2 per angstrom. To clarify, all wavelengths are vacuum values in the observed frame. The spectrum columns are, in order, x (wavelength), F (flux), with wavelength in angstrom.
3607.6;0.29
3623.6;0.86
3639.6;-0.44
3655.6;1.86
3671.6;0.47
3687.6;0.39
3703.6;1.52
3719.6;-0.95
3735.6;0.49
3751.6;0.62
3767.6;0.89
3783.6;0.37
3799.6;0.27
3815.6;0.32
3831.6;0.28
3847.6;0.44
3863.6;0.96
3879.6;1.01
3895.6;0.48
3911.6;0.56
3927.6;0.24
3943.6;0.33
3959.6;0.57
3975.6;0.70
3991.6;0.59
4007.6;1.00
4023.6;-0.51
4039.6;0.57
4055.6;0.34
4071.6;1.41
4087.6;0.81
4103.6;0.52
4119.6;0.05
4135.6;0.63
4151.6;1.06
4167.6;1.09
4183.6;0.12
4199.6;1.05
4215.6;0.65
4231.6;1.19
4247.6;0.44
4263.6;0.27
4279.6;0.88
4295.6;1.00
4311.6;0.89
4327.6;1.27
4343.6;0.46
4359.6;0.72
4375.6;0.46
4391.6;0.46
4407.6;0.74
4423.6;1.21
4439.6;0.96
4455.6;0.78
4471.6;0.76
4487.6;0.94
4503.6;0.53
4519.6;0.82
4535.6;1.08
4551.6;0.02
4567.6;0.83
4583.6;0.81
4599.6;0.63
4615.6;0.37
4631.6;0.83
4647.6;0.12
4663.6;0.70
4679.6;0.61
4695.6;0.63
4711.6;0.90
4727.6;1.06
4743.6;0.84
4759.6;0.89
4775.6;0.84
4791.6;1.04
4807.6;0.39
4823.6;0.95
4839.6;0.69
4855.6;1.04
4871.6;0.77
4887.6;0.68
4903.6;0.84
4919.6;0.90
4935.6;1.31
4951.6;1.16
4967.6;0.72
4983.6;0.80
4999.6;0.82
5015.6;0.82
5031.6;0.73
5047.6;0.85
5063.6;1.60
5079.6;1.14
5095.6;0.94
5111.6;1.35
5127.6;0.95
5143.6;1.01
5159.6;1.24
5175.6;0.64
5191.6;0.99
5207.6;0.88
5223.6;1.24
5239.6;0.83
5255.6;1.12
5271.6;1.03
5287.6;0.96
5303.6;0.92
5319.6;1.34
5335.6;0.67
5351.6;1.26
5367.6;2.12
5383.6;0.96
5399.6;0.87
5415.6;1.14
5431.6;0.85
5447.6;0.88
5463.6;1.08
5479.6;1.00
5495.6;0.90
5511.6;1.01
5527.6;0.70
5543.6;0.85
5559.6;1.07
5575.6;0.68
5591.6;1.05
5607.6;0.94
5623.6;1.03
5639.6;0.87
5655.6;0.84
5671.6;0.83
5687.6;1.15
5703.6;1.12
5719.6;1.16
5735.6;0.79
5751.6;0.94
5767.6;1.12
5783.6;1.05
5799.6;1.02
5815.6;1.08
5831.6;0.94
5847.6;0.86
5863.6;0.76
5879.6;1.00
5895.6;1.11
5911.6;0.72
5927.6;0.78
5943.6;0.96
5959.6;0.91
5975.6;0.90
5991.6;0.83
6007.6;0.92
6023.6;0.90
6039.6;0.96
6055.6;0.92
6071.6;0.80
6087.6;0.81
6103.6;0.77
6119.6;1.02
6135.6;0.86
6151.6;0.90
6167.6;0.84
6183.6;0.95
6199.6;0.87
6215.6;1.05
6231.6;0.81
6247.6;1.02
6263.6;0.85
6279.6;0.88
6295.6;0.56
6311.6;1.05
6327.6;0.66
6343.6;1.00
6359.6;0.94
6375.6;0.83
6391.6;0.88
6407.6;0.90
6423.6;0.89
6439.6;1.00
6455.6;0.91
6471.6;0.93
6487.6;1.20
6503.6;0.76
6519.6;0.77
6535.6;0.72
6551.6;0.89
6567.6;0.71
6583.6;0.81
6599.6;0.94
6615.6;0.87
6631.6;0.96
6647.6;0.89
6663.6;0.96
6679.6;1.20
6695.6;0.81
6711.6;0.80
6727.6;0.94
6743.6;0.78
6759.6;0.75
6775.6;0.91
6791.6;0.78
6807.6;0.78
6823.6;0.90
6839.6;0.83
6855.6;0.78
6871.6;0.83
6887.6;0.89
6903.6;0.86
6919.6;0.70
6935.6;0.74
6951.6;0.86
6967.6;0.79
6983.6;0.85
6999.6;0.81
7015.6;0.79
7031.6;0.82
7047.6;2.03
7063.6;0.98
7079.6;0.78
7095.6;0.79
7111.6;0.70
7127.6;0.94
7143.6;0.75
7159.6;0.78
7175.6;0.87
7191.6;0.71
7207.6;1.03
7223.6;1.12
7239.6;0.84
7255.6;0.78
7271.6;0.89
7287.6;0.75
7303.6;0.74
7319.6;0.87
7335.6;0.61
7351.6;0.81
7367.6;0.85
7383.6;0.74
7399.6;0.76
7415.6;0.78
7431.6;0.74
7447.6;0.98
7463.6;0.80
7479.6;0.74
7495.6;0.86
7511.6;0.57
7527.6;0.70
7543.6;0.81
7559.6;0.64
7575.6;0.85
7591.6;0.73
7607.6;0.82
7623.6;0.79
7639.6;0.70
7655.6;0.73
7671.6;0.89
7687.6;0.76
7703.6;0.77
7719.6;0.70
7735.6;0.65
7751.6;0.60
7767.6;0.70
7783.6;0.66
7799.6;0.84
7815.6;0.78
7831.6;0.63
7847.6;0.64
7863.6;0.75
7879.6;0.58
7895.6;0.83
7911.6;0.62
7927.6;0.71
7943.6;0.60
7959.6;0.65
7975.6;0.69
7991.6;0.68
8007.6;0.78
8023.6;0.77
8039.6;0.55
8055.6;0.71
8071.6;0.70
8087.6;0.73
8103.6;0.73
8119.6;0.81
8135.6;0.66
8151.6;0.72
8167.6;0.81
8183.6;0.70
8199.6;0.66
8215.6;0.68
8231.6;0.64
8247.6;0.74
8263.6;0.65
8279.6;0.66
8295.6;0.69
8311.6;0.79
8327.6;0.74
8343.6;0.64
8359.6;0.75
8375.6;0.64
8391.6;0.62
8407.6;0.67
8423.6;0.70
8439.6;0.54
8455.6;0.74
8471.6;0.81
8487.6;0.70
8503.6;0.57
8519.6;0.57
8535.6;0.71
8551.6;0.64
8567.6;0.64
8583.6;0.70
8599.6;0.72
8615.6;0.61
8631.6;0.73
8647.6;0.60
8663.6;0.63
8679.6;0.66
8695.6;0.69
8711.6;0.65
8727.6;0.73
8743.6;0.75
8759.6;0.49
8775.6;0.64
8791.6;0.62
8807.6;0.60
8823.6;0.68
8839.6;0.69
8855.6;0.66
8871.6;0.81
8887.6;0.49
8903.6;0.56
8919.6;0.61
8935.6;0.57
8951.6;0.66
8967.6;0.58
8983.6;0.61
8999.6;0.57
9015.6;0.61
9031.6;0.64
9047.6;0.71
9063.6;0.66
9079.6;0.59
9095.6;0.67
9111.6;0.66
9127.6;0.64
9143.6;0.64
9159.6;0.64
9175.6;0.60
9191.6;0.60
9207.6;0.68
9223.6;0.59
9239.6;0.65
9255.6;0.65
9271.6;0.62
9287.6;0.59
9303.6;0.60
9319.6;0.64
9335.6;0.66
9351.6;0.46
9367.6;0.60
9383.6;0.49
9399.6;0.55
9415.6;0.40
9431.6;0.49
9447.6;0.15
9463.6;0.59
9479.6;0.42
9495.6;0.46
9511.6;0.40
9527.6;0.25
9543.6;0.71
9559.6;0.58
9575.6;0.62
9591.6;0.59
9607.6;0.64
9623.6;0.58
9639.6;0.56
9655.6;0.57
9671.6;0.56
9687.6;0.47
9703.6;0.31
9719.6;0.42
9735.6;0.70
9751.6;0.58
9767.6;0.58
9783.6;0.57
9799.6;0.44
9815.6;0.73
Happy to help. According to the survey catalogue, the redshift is 0.073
